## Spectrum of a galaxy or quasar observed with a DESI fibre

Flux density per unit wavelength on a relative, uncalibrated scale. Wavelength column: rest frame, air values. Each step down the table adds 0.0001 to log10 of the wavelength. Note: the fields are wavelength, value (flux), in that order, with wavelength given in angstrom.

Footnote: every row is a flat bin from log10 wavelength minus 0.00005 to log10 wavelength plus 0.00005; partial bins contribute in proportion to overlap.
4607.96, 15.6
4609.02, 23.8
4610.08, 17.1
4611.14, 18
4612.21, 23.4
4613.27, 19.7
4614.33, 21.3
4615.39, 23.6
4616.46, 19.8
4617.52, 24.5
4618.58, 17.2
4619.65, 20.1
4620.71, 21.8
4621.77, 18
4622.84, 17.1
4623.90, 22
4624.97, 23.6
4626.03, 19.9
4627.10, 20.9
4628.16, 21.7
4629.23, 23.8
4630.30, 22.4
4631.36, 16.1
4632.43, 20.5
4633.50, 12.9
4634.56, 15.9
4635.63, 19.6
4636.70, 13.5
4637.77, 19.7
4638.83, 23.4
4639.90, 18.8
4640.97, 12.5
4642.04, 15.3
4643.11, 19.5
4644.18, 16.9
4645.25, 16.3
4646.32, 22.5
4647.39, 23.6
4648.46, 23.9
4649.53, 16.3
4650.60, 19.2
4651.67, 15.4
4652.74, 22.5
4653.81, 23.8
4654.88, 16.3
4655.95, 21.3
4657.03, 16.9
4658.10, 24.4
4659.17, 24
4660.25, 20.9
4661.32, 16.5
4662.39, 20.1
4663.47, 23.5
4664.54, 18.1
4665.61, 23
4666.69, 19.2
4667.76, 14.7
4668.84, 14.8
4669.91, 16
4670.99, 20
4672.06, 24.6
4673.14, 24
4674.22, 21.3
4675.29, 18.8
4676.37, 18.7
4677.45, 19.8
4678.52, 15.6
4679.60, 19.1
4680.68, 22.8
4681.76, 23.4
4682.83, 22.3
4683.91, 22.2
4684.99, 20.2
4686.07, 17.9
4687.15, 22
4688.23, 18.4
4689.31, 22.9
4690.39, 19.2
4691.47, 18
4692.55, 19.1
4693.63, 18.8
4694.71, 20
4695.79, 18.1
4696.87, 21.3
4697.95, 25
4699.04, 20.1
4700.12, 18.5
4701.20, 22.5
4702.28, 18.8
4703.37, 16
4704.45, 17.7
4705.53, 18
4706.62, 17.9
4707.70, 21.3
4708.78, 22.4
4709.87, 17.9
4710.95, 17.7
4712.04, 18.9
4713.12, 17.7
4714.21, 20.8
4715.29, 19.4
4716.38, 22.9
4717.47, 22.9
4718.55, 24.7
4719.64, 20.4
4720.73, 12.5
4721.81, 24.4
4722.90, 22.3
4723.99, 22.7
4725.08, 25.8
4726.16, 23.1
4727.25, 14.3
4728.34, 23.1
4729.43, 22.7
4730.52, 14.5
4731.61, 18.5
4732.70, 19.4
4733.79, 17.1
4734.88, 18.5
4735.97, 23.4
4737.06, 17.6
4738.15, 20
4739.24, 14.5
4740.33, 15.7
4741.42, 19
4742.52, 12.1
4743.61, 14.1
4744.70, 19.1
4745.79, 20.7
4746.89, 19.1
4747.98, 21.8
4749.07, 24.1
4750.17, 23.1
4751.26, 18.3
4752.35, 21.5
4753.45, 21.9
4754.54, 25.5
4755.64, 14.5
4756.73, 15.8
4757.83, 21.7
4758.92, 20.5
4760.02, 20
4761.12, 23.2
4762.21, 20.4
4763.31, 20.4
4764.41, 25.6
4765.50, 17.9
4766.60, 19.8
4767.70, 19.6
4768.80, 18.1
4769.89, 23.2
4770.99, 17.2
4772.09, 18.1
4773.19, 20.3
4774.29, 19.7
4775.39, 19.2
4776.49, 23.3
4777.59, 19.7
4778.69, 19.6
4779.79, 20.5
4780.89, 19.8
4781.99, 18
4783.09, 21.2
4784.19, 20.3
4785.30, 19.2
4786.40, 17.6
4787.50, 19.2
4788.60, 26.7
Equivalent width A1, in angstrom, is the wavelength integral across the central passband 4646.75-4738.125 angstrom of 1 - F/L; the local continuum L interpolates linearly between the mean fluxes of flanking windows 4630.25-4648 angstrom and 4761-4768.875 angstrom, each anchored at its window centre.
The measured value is -4.2 angstrom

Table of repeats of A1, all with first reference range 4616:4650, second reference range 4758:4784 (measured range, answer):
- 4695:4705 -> 0.0 angstrom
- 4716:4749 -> 0.7 angstrom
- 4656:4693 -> -0.8 angstrom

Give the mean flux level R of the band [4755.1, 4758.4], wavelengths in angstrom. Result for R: 17.4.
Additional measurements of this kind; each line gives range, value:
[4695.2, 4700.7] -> 20.6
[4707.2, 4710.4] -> 20.5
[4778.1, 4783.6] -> 19.8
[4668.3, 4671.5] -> 16.9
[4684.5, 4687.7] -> 20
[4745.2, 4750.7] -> 21.7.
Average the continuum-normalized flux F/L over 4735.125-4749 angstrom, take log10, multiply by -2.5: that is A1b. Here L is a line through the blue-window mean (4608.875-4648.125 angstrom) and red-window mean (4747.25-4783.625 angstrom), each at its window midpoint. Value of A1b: 0.11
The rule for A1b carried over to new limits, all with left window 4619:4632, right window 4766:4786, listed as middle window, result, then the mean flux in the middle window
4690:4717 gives 0.04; 19.5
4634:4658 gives 0.09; 18.9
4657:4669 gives 0.02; 19.9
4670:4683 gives -0.02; 20.7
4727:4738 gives 0.05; 19.1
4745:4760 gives -0.04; 20.6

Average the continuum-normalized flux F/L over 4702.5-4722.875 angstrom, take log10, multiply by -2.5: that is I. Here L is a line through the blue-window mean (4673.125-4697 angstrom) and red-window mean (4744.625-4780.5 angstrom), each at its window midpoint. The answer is 0.027 mag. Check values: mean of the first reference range 20.1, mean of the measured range 19.7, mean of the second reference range 20.4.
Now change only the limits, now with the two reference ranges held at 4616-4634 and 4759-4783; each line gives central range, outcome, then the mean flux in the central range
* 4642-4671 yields 0.03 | 19.5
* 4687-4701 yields 0.00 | 20.1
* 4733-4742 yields 0.11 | 18.2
